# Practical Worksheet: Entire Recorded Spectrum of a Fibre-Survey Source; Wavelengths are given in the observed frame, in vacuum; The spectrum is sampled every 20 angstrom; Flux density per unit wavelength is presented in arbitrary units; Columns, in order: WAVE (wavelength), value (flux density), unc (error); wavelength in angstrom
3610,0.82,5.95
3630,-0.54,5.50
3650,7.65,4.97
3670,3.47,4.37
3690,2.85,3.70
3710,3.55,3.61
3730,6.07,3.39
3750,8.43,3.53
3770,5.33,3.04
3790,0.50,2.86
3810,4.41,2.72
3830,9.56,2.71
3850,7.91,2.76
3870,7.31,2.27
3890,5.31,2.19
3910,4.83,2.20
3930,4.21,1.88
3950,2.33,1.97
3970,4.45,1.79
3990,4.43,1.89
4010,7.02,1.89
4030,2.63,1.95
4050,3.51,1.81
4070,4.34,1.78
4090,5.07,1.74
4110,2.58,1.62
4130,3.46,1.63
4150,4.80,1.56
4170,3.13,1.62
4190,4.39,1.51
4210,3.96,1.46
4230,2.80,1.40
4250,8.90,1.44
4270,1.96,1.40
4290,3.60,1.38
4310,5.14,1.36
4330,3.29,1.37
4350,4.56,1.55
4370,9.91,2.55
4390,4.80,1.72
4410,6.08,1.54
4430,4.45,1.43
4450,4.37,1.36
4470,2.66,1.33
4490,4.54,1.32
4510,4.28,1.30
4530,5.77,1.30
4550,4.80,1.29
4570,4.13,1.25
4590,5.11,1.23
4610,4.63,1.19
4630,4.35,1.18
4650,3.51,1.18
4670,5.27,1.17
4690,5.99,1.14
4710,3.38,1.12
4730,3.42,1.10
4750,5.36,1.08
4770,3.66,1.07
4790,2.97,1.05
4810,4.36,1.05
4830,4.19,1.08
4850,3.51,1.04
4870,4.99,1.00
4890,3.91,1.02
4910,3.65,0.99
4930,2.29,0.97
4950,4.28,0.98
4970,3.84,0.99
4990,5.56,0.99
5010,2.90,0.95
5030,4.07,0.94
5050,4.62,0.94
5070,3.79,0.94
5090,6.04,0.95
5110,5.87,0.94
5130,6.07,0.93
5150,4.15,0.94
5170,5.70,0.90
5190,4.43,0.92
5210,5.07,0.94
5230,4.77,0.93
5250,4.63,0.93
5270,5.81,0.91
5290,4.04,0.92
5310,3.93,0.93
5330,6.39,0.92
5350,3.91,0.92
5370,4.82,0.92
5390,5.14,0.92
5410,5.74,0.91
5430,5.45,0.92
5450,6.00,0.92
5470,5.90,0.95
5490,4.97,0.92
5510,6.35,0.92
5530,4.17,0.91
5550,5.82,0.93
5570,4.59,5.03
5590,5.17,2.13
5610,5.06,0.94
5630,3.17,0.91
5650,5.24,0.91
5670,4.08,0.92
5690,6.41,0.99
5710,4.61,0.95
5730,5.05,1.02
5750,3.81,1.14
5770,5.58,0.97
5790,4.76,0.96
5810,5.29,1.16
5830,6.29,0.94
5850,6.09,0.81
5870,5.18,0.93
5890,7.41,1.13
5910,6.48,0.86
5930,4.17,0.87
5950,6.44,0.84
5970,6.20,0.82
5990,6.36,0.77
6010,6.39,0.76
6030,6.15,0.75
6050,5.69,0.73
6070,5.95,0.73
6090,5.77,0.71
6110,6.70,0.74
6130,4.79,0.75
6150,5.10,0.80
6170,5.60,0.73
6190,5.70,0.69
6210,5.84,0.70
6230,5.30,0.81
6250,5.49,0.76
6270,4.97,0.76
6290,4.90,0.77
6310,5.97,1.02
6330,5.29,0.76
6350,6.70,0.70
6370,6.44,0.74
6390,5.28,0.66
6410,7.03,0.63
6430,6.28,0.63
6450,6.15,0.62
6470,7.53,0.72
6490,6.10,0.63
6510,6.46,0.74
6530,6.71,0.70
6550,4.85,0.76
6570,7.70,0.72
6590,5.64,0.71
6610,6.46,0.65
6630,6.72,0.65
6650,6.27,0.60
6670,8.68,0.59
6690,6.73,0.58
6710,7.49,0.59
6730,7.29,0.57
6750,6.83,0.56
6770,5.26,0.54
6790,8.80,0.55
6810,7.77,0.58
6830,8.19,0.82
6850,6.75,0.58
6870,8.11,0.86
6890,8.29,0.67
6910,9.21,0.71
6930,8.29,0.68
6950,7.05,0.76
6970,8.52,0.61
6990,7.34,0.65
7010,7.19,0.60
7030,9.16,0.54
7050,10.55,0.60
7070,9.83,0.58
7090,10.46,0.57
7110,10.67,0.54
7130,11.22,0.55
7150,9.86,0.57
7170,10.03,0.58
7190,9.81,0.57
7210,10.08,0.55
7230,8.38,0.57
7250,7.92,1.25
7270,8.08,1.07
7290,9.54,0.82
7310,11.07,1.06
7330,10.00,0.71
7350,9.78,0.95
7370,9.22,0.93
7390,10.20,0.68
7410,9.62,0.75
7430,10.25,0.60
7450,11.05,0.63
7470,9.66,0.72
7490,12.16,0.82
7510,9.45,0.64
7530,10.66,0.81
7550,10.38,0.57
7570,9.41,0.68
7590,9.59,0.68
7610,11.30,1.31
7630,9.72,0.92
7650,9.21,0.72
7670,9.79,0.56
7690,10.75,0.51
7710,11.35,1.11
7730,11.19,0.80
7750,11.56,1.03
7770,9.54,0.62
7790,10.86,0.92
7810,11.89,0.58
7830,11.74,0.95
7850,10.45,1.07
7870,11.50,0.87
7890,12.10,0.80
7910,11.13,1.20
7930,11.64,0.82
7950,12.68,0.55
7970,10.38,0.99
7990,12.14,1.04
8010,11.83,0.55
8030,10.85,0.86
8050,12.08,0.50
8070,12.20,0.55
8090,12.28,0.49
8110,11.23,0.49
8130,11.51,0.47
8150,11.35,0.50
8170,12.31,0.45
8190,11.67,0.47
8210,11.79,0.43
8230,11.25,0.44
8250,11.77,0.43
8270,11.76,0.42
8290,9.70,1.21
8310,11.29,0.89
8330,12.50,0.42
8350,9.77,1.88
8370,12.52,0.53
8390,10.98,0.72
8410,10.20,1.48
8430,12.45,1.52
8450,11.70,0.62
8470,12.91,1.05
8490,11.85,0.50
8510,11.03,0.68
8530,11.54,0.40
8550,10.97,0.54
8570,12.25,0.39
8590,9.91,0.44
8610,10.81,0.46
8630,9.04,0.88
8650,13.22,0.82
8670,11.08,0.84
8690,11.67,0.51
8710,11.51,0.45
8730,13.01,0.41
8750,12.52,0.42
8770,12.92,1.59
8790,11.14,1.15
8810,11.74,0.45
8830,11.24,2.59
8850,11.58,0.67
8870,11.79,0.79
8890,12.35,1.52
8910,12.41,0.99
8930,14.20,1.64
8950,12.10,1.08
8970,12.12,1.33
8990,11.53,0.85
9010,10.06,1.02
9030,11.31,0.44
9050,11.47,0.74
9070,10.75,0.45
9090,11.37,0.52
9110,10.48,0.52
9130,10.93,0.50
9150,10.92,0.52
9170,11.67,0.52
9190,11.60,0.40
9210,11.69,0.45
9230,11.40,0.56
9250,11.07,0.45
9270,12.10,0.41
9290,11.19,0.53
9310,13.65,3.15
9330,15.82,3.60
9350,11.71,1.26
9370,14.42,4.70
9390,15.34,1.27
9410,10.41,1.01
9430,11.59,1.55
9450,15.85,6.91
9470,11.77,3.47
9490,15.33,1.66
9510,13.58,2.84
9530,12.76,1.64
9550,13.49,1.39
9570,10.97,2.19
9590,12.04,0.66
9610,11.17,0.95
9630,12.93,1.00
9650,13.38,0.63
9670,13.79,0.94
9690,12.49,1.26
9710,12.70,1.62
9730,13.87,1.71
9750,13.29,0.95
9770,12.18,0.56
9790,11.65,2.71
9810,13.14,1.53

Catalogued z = 0.76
